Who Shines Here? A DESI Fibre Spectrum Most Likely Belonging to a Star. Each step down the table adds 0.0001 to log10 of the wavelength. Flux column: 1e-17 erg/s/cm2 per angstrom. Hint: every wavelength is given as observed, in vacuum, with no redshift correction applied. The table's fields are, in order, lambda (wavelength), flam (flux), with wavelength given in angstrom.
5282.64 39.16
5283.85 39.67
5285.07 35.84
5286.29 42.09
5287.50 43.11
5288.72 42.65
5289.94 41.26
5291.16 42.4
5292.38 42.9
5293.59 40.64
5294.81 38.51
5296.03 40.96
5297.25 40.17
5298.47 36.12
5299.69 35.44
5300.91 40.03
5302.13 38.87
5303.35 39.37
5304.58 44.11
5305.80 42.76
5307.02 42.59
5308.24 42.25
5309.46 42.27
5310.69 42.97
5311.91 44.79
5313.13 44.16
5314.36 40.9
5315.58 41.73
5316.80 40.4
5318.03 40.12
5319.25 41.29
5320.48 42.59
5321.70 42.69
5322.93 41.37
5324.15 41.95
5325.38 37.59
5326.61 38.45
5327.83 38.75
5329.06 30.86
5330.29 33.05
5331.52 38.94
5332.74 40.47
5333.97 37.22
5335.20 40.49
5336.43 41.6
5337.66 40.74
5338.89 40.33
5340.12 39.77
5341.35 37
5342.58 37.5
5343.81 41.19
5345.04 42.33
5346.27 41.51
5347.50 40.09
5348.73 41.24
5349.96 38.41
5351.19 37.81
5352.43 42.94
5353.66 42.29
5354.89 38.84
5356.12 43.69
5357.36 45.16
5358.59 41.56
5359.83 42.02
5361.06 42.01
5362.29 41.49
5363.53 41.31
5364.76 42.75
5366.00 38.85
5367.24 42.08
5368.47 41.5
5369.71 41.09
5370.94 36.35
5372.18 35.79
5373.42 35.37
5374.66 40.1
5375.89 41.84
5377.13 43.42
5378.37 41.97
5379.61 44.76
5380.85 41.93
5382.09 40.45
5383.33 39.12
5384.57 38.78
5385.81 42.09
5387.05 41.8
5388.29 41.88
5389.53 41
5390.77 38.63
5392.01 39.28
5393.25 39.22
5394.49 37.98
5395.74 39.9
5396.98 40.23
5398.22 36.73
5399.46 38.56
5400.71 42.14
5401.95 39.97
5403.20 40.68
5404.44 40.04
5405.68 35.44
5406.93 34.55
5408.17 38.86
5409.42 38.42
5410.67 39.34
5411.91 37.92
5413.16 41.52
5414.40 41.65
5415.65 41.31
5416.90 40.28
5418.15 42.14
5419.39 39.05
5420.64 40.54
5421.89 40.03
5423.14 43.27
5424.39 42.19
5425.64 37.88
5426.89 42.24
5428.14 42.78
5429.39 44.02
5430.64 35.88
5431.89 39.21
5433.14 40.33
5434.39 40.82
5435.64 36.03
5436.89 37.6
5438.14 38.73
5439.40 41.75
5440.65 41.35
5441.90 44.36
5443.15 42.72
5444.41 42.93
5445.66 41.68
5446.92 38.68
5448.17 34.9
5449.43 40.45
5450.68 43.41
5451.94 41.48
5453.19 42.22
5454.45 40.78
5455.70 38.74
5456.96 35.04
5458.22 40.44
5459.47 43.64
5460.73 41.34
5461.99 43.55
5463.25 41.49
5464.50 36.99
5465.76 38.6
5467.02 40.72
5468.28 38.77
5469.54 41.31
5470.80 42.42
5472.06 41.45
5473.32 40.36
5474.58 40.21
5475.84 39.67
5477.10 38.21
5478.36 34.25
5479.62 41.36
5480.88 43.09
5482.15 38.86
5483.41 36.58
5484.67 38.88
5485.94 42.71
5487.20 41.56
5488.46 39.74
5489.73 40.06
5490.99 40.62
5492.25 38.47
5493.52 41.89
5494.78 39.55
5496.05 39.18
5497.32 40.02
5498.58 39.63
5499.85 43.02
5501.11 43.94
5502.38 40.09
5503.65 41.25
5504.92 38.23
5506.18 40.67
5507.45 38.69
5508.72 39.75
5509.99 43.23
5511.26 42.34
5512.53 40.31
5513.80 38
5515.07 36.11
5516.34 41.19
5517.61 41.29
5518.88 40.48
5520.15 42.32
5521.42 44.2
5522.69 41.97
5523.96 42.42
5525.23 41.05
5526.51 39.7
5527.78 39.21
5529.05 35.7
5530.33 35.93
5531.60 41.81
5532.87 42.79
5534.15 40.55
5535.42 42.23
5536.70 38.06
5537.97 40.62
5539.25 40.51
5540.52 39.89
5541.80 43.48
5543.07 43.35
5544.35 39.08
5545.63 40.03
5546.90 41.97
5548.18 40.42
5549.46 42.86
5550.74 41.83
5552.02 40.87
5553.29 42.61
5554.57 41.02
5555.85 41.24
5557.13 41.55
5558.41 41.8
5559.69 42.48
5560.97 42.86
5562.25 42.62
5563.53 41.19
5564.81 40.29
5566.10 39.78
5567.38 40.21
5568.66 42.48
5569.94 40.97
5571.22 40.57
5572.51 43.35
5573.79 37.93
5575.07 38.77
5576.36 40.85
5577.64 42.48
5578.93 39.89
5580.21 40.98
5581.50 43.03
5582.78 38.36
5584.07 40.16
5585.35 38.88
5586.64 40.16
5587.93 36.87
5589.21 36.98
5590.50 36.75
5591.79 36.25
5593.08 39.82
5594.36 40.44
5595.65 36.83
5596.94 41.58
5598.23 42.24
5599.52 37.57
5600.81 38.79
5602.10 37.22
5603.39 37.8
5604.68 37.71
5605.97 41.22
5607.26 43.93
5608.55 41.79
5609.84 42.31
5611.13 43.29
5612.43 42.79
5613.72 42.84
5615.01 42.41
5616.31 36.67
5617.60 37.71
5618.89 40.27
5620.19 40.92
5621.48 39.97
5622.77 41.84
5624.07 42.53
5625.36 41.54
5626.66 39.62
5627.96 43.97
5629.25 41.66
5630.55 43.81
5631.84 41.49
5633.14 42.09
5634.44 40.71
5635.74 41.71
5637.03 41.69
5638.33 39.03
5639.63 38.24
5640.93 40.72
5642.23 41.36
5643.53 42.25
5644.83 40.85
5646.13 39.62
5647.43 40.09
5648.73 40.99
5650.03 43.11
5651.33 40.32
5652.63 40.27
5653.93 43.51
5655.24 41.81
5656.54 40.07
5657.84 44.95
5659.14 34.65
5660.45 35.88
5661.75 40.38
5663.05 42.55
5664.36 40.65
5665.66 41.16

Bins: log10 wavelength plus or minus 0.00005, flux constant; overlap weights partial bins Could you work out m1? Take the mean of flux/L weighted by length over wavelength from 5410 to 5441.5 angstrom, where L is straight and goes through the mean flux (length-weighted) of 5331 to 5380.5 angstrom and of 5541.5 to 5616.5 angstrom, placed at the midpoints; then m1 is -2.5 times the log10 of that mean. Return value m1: 0.01 mag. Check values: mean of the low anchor 40.6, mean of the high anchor 40.6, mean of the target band 40.3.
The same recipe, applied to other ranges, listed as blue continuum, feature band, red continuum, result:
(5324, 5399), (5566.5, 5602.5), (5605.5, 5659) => 0.04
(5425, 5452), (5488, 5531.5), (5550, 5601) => 0.00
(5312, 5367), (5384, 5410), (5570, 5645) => 0.03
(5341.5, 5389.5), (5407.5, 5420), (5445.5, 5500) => 0.01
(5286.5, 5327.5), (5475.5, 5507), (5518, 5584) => 0.03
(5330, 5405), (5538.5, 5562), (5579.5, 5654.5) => -0.03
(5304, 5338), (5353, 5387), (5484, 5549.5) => -0.01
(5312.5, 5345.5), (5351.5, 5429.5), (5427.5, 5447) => -0.01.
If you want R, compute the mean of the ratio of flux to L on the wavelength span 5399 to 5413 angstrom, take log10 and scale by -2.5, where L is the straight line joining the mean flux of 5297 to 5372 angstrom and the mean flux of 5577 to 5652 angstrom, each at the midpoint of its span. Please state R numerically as 0.05 mag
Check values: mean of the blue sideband 40.4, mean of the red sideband 40.5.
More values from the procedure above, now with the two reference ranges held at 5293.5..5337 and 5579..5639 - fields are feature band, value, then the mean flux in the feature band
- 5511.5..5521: 0.004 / 40.2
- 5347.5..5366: -0.032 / 41.4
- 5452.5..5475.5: -0.005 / 40.4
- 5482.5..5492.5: 0.011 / 39.9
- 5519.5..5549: -0.012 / 40.8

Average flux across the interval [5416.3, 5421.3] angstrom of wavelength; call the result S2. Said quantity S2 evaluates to 40.5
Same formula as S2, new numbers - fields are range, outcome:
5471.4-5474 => 40.9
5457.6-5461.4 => 41.8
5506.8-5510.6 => 40.5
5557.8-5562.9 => 42.5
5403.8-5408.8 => 37.3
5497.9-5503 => 41.7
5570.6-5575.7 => 40.2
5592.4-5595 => 40.2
